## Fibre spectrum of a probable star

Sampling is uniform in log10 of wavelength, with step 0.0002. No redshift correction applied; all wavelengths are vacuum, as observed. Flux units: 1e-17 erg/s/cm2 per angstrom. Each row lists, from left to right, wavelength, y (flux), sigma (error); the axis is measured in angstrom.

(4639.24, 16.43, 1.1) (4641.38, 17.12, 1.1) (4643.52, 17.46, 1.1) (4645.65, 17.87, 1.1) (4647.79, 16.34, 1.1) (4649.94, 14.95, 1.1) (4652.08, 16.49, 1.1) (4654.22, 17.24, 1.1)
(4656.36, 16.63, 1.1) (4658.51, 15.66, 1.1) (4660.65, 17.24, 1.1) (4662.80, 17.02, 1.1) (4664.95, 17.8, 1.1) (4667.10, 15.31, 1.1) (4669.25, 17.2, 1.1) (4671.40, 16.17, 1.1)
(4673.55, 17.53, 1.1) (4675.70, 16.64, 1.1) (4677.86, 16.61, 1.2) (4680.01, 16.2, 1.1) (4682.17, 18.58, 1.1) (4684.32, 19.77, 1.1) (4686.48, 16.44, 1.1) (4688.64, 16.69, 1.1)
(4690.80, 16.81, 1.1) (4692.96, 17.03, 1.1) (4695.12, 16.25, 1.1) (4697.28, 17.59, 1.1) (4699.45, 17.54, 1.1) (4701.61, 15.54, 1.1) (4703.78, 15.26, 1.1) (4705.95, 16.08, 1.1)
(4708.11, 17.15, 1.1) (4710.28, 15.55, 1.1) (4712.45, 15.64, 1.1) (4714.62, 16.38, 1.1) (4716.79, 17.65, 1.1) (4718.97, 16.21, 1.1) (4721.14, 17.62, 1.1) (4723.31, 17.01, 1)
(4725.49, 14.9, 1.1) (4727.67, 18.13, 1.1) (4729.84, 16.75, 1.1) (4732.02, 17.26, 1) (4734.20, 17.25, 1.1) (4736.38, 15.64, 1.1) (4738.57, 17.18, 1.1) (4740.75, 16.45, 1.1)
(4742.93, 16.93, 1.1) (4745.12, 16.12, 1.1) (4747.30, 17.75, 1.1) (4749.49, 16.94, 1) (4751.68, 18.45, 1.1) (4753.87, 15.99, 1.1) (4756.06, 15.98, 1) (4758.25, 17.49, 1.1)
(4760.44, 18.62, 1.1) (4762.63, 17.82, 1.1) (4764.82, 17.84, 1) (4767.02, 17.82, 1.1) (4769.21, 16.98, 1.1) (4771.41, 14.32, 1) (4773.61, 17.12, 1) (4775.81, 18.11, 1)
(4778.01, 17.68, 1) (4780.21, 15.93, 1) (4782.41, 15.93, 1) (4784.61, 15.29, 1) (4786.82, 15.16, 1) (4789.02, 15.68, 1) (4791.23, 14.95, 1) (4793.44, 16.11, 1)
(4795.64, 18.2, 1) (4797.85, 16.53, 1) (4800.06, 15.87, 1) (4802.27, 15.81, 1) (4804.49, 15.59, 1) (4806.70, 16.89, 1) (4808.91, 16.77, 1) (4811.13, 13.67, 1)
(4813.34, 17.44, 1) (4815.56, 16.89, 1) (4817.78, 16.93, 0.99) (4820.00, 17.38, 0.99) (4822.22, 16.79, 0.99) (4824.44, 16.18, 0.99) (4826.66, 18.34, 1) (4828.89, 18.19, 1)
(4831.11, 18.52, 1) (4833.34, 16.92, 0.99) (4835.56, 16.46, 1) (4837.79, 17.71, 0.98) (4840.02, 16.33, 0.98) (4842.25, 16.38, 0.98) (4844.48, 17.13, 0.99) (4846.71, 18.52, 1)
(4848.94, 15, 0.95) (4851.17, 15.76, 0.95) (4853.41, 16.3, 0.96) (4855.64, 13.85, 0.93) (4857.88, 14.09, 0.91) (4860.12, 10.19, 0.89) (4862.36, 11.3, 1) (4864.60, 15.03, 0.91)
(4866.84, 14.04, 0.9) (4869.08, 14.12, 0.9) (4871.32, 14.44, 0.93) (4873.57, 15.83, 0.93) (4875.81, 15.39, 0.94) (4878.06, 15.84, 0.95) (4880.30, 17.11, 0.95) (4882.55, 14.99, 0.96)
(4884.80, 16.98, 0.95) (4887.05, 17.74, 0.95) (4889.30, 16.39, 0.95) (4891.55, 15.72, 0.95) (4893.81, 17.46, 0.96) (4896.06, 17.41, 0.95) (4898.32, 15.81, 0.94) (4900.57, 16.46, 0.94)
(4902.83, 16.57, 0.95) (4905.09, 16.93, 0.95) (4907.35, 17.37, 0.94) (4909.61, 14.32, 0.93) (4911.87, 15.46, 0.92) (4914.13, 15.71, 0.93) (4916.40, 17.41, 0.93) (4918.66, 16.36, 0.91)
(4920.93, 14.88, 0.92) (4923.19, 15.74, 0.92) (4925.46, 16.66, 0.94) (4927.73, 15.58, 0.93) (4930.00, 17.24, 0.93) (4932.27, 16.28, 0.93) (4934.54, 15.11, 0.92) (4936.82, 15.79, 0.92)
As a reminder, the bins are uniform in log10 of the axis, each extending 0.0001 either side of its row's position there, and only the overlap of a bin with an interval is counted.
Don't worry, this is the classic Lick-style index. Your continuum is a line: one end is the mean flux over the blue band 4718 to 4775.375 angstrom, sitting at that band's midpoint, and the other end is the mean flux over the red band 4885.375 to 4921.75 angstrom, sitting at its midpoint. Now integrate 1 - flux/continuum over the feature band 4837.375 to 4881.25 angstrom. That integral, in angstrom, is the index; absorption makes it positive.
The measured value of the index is 3.7 angstrom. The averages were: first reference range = 17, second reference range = 16.4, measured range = 15.2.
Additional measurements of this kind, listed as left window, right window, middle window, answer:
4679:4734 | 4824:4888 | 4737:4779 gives -1.7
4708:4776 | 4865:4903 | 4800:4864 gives 0.9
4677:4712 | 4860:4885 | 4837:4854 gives -1.8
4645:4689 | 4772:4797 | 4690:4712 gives 0.3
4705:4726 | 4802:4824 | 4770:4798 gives 0.4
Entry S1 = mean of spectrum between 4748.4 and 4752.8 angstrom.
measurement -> 17.7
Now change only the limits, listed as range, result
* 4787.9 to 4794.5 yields 15.6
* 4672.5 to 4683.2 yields 17.1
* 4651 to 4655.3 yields 16.9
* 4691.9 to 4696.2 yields 16.7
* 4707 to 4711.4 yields 16.4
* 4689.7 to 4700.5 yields 17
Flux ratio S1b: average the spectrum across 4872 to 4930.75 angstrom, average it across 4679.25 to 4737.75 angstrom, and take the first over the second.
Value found 0.97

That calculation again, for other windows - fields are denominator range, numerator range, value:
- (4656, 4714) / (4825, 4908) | 0.96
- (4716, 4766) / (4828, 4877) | 0.91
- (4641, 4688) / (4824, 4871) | 0.93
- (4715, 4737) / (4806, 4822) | 0.98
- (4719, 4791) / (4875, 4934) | 0.97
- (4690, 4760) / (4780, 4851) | 0.99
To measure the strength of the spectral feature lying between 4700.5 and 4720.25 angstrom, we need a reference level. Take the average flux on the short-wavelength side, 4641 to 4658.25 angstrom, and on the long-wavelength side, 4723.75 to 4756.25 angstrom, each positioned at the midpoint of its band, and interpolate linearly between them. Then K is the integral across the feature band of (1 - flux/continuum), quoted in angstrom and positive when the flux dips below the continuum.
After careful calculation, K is 0.7 angstrom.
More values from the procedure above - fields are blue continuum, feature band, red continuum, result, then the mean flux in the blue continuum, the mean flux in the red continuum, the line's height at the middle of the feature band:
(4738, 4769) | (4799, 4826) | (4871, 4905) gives 0.73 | 17.2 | 16.3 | 16.8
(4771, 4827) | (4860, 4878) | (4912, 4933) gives 2.37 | 16.4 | 16.2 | 16.3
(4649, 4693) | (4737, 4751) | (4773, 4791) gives -0.36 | 16.9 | 16.3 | 16.5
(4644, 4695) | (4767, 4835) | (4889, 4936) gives -0.16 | 16.9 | 16.2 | 16.5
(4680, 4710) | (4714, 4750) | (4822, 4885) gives -0.43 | 16.9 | 15.7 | 16.6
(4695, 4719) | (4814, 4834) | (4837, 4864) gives -2.54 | 16.4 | 15.2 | 15.4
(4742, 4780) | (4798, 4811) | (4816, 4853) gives 0.80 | 17.1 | 17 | 17.1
